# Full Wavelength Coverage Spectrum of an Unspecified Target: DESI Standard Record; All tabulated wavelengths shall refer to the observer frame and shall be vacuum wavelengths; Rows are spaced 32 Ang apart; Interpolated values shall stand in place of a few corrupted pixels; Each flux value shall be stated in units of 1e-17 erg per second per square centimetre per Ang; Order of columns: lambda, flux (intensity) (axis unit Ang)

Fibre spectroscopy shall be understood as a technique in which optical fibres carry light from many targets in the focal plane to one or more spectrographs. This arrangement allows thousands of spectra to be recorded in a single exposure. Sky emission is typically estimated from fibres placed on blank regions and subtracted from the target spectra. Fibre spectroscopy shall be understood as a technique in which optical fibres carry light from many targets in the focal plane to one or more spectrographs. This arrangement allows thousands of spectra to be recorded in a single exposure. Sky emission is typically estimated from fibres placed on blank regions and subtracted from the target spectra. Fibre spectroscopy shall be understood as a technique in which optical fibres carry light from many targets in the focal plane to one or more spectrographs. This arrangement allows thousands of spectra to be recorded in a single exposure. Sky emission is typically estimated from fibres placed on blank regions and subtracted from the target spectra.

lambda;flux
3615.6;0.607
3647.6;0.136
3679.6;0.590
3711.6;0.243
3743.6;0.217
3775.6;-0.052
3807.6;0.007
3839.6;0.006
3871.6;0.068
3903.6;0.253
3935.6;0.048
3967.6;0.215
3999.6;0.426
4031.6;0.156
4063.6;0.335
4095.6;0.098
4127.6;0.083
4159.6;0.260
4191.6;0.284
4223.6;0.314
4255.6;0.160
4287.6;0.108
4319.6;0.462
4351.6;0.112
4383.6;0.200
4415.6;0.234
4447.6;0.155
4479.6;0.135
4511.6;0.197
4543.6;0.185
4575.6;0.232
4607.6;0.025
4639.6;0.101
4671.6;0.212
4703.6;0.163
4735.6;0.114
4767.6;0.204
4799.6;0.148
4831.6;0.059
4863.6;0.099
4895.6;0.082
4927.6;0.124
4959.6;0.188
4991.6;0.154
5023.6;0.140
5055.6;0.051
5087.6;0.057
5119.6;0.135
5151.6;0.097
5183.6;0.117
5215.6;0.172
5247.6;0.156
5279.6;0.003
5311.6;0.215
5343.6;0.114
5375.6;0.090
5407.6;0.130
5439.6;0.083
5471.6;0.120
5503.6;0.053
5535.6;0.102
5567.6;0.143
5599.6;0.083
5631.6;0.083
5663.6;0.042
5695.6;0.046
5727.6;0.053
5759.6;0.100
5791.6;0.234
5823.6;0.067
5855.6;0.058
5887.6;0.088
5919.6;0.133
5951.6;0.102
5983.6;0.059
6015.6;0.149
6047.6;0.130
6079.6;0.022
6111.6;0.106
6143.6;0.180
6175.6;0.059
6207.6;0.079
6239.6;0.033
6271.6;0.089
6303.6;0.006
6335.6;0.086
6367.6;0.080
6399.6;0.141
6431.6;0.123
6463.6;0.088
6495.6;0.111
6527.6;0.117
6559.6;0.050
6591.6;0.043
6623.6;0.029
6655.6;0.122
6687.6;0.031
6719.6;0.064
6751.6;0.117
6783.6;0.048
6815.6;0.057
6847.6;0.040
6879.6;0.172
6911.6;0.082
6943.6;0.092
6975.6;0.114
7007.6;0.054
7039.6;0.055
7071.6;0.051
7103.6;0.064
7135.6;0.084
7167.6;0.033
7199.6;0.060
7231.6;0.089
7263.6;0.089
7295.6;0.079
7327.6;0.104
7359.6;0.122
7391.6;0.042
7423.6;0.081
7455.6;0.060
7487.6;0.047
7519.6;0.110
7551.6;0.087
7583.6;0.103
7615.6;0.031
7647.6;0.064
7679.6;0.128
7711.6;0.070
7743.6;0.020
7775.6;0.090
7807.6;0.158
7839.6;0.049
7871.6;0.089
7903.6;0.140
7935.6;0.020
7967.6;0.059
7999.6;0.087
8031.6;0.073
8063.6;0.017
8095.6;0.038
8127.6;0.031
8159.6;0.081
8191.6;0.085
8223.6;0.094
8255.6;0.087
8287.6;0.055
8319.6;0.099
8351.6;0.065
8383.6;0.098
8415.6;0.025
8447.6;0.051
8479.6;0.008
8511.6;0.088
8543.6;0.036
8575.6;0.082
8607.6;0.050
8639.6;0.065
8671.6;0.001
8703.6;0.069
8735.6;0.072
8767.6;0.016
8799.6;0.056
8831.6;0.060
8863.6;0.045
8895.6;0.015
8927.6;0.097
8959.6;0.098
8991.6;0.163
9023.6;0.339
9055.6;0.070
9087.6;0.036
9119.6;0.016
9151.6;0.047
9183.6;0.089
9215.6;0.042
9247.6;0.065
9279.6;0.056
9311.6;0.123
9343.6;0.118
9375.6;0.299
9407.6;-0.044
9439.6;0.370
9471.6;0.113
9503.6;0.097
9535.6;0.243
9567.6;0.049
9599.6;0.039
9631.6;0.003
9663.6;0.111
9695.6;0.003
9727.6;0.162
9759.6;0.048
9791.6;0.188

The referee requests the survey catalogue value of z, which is 1.42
